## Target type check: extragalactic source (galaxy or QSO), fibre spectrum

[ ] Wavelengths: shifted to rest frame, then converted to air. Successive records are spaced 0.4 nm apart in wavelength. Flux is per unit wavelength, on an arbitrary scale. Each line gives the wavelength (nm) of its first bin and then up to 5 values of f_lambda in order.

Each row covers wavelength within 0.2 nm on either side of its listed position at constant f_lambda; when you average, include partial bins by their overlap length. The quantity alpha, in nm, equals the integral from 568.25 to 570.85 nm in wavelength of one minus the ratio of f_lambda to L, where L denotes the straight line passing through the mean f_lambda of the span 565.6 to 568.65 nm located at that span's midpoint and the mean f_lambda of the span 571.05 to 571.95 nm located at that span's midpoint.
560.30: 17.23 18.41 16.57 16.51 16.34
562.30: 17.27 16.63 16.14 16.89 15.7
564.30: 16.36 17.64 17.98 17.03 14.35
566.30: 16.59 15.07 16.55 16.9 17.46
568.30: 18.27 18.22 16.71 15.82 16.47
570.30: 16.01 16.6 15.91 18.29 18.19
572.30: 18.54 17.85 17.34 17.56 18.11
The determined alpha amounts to 0.05 nm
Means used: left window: 16.6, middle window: 16.8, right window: 17.6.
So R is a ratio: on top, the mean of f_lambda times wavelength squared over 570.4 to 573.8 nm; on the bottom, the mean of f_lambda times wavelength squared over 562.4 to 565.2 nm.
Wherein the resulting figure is 1.08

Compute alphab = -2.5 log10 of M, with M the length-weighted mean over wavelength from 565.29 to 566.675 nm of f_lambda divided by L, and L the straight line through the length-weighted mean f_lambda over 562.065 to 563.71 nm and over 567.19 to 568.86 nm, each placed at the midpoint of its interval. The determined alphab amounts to 0.09 mag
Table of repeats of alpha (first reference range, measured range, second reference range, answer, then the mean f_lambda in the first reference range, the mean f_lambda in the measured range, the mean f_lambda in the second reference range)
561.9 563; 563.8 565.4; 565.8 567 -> -0.09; 16.8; 17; 15.5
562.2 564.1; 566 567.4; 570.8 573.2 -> 0.08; 16.5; 16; 17.7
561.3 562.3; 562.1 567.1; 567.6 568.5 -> 0.18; 16.6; 16.5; 17.8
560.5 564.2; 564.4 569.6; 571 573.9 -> 0.11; 16.7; 16.8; 17.8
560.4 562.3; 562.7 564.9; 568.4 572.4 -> 0.06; 17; 16.6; 17.1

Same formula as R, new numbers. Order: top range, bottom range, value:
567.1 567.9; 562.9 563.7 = 1.04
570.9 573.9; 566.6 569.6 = 1.06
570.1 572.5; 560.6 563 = 1.06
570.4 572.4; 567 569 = 1.01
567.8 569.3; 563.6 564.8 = 1.09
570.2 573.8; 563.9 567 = 1.09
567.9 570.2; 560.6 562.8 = 1.04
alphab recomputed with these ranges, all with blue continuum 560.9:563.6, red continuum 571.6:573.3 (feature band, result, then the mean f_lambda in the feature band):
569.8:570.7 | 0.090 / 16.3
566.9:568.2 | 0.017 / 17.1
